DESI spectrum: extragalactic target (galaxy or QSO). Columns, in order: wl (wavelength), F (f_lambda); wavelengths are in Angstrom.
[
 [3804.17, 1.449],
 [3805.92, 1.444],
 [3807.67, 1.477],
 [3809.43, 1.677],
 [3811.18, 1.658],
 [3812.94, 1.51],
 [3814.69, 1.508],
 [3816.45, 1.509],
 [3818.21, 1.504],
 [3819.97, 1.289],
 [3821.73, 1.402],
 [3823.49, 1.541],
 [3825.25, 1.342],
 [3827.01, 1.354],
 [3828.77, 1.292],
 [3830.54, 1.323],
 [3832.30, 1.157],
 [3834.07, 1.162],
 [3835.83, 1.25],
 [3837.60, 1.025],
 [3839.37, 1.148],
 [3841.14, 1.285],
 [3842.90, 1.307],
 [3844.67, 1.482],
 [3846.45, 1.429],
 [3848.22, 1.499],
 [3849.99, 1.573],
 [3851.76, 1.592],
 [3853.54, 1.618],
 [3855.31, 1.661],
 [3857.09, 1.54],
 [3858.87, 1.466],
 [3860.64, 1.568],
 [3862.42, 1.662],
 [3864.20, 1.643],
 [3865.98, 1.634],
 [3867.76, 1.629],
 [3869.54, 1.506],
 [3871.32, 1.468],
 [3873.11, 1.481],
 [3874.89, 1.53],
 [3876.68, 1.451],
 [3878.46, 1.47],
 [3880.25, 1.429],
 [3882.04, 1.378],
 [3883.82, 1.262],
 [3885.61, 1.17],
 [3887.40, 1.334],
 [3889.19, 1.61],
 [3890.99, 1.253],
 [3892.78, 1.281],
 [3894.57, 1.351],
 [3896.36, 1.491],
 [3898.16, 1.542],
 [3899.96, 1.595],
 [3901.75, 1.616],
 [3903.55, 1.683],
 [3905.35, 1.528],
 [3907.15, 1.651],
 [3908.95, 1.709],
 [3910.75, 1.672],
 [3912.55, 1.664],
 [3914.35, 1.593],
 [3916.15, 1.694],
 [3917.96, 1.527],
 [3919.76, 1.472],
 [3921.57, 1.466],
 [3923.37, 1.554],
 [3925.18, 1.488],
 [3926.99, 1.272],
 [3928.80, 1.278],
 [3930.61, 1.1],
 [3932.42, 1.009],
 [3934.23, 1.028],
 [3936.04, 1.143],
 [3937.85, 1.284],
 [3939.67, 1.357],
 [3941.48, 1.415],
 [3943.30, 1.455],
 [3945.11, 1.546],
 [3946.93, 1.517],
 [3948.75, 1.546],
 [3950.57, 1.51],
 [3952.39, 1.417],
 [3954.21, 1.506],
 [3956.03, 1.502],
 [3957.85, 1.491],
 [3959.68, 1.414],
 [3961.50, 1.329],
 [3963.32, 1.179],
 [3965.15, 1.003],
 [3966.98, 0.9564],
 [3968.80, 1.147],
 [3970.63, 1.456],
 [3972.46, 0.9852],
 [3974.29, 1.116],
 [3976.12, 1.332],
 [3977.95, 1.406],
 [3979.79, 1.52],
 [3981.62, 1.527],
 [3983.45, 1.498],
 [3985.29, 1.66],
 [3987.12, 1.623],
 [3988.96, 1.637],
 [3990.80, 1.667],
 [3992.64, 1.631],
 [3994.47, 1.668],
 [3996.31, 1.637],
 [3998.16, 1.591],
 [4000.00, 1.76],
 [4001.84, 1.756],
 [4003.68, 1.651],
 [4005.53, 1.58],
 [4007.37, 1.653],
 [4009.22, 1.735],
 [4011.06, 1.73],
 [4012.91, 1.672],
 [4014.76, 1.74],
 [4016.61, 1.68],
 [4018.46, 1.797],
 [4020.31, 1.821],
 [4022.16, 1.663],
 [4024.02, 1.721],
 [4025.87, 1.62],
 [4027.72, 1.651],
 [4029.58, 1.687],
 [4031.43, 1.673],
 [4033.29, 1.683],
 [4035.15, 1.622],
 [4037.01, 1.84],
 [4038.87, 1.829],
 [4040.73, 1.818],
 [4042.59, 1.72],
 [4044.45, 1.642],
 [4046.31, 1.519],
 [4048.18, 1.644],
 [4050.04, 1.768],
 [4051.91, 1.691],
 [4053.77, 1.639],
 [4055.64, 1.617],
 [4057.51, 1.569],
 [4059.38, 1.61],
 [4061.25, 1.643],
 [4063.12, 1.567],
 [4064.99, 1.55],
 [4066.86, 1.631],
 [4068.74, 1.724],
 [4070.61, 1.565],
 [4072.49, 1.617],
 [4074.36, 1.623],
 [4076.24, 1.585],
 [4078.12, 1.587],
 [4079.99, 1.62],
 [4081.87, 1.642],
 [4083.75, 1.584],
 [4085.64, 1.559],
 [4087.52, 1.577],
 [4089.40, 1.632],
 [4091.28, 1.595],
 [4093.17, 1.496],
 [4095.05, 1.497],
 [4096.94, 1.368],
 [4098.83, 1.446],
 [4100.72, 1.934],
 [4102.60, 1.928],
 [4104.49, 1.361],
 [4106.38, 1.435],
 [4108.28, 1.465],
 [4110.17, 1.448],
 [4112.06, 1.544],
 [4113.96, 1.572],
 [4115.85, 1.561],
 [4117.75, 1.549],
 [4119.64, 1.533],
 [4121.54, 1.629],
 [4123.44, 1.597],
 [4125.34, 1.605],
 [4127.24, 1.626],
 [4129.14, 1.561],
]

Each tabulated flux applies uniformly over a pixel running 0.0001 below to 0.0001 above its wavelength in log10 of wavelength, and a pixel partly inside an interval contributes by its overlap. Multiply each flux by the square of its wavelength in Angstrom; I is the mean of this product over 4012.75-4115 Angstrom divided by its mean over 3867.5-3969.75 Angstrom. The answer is 1.24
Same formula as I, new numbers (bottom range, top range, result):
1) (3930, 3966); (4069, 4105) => 1.28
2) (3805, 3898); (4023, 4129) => 1.26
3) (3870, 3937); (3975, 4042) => 1.22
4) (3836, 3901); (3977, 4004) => 1.18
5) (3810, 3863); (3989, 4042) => 1.31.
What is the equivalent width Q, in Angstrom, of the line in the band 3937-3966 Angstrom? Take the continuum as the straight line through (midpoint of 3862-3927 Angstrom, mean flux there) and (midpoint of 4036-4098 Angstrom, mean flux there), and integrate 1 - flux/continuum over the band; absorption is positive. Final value 2.6 Angstrom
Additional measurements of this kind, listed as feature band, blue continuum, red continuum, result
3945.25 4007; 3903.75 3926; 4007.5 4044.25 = 7.31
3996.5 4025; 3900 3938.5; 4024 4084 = -2.04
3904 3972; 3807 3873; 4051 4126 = 4.63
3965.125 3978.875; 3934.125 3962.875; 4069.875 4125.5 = 2.39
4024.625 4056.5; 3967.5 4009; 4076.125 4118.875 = -2.99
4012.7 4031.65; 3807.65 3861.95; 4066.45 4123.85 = -2.10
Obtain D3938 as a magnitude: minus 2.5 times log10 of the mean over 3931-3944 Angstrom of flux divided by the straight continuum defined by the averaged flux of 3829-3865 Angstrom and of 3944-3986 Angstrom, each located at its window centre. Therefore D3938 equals 0.12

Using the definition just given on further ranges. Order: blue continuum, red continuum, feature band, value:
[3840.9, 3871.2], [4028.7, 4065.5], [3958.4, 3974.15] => 0.33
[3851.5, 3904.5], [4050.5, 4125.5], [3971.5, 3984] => 0.15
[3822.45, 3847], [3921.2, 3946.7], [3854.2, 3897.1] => -0.13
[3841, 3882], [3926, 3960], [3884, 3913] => -0.04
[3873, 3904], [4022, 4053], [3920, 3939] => 0.18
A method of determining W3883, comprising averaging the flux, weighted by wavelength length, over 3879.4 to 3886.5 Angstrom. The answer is 1.31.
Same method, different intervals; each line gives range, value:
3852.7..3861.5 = 1.57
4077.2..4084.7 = 1.61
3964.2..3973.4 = 1.11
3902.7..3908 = 1.62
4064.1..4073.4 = 1.62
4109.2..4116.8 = 1.53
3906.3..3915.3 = 1.66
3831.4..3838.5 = 1.15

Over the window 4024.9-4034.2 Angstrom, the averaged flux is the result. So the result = 1.66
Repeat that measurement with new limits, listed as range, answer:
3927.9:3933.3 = 1.13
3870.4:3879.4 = 1.48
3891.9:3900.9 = 1.45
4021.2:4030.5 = 1.67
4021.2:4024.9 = 1.69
